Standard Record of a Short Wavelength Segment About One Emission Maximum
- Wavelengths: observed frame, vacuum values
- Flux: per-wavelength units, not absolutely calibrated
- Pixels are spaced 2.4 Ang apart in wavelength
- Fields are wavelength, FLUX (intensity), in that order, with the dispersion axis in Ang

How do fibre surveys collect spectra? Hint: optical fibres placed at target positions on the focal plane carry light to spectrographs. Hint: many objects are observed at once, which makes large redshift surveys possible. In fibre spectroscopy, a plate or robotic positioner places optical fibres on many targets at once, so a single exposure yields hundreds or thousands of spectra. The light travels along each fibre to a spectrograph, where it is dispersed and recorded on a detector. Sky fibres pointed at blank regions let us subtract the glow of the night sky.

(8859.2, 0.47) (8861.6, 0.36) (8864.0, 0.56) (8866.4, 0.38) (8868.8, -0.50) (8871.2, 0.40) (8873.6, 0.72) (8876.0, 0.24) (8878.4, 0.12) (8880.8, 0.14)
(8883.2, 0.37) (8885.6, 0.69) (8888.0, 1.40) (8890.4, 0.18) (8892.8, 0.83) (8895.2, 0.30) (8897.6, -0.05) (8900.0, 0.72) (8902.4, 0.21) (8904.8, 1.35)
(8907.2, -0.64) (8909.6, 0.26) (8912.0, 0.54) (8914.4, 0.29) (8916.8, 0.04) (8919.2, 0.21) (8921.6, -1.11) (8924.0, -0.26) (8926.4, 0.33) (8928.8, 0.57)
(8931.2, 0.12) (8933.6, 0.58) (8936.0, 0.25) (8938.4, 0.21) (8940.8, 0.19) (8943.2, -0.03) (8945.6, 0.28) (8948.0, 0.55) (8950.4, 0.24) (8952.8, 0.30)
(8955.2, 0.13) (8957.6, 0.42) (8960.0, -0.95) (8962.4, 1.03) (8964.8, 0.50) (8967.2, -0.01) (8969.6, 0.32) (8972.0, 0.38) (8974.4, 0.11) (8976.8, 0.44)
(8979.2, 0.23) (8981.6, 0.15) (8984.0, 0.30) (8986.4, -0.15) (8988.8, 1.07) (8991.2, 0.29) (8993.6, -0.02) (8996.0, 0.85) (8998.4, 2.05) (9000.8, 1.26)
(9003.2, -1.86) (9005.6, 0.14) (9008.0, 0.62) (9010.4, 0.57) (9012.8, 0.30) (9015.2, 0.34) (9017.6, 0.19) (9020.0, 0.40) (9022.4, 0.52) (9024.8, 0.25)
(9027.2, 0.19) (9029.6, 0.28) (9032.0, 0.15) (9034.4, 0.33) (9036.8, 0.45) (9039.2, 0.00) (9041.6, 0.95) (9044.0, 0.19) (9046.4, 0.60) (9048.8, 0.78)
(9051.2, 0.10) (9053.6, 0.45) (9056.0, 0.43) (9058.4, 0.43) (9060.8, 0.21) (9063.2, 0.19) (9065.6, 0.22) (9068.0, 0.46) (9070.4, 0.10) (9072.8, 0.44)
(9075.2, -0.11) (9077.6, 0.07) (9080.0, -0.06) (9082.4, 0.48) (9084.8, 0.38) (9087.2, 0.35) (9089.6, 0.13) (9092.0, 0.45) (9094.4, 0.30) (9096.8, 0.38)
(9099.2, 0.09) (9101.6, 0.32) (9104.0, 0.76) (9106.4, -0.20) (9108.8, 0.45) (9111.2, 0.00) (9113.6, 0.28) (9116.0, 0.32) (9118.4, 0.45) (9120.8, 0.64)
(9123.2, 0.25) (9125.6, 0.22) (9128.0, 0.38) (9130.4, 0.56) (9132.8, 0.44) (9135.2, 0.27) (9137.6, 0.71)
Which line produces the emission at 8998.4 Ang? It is H-gamma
